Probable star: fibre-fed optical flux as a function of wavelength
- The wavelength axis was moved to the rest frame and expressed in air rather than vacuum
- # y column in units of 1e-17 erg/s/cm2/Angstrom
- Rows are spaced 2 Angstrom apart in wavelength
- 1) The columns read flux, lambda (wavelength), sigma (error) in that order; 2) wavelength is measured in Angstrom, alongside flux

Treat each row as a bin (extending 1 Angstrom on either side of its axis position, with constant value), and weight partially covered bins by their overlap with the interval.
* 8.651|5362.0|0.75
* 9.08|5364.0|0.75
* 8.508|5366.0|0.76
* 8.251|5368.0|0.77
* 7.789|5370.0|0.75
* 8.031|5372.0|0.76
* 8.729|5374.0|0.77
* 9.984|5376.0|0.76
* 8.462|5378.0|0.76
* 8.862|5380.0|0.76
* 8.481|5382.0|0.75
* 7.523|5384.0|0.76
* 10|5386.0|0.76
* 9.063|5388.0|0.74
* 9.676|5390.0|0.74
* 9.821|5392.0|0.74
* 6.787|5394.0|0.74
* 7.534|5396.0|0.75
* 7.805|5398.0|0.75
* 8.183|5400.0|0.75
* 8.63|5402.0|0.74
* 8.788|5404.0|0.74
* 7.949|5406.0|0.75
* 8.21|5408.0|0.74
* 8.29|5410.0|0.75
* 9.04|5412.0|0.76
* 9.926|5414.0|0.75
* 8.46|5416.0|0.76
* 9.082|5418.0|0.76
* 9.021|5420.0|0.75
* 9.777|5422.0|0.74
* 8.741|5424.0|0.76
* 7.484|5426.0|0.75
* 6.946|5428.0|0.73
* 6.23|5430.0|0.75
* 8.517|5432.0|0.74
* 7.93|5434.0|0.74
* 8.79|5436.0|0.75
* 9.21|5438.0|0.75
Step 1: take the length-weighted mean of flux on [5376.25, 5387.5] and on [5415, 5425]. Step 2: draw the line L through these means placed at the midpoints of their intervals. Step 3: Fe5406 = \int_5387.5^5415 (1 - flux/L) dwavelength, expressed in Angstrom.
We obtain 1.1 Angstrom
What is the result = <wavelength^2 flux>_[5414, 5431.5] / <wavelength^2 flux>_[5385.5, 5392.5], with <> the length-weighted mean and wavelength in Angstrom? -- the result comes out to 0.88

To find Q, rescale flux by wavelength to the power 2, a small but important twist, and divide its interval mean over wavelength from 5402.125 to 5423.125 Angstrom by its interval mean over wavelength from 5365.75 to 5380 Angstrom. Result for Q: 1.0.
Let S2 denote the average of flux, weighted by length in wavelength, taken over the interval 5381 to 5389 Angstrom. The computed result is 8.77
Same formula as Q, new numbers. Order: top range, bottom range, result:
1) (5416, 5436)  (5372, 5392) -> 0.93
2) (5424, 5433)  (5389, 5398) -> 0.90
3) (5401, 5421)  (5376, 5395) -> 1.00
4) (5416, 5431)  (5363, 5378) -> 0.97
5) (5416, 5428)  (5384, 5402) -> 1.02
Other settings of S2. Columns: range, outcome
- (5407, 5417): 8.79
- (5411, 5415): 9.48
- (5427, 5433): 7.23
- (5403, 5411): 8.31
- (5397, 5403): 8.21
